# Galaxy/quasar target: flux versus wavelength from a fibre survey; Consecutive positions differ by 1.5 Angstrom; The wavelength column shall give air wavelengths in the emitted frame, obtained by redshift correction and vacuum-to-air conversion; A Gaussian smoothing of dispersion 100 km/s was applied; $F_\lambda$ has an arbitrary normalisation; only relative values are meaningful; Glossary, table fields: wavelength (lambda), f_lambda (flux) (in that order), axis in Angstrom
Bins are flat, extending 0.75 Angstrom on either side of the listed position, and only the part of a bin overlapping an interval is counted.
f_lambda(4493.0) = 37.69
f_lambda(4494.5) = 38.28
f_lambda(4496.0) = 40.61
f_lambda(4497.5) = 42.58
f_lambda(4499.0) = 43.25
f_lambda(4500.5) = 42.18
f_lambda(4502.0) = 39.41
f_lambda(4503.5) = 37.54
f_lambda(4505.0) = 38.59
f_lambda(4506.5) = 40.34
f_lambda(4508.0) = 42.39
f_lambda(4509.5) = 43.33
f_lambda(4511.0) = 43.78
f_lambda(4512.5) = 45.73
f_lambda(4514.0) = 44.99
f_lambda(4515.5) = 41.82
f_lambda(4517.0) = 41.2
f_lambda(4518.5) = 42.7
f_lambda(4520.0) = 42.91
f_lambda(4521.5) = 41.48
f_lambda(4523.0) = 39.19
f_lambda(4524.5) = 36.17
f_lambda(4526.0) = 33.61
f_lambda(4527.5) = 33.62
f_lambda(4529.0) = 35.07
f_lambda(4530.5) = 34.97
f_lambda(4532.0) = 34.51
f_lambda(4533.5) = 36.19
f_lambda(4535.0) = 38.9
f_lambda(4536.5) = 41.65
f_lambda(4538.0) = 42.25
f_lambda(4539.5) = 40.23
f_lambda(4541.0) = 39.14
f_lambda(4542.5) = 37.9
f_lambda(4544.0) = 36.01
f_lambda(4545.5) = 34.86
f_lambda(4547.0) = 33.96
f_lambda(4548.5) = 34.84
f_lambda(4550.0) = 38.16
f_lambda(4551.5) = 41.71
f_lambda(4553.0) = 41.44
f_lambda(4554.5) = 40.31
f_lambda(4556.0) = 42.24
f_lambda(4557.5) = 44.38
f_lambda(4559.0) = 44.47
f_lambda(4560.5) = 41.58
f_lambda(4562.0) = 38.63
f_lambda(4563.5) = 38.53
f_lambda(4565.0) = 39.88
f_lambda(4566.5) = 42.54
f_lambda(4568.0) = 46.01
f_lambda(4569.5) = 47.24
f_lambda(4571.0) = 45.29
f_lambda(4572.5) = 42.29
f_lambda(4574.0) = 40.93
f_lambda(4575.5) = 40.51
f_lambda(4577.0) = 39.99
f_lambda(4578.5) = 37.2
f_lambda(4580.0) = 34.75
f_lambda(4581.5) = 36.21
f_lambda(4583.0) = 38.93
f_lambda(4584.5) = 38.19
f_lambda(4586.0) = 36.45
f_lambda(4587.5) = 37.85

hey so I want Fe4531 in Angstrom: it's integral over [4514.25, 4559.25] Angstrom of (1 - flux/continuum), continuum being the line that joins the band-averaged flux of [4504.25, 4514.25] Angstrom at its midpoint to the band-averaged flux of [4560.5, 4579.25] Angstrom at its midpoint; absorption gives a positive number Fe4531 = 3.50 Angstrom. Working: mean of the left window 42.6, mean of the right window 41.6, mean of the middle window 38.9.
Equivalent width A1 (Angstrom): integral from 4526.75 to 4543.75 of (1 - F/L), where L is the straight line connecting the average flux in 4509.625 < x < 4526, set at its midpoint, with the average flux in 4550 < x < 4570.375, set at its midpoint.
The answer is 1.71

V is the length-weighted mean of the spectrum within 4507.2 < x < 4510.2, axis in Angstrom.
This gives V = 42.8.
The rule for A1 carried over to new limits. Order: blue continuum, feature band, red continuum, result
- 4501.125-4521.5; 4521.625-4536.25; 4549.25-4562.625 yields 1.92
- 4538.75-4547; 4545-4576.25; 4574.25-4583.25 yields -2.75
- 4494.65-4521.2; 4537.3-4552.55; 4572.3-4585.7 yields 0.83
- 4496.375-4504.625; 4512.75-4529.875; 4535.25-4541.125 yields 0.57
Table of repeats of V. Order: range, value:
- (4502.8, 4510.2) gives 40.4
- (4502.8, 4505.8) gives 38.1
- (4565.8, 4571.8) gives 45.3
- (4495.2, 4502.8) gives 41.6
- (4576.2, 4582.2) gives 37.1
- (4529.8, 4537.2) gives 37.2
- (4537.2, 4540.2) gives 41.3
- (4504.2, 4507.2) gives 39.4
